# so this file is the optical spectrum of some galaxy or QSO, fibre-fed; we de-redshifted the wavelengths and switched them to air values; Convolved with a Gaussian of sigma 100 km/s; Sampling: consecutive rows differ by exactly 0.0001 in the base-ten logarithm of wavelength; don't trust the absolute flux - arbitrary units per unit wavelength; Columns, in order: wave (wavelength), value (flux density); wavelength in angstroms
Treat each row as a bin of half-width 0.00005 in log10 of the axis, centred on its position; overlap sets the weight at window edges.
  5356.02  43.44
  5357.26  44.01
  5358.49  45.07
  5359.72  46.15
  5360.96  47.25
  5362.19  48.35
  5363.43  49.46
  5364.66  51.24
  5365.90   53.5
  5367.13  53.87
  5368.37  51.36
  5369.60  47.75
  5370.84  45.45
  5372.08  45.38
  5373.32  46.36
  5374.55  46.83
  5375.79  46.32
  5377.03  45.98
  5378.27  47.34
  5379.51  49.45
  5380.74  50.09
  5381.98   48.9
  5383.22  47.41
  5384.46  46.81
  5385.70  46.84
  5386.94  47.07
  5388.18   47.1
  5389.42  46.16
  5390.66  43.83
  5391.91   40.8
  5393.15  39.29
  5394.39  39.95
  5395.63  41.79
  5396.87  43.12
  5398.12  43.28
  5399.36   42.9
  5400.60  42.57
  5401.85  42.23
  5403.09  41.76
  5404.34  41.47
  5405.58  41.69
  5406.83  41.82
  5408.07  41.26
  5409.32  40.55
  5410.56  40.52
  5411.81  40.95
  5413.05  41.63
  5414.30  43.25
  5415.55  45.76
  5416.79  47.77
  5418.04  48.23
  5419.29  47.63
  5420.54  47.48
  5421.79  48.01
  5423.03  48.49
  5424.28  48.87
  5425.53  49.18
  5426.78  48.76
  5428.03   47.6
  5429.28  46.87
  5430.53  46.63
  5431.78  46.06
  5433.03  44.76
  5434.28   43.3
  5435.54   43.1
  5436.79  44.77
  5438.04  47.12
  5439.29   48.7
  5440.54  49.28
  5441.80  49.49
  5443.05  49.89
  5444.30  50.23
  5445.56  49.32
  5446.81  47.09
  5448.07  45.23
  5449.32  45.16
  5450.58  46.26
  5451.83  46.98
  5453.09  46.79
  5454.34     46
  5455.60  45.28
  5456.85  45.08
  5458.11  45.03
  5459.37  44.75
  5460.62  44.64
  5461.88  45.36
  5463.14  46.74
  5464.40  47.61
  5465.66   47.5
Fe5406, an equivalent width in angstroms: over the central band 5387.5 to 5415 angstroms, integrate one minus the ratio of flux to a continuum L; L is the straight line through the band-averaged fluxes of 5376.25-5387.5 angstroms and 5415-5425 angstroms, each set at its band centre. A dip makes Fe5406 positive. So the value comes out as 3.2 angstroms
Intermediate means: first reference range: 47.8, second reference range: 47.8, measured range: 42.2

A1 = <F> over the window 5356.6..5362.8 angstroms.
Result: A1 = 46.1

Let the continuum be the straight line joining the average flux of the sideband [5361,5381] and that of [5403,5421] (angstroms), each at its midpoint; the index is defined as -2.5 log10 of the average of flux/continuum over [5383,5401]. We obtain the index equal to 0.05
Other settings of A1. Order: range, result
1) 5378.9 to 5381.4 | 49.9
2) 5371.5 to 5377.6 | 46.2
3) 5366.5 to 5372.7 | 48.8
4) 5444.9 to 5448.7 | 47.2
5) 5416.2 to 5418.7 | 47.9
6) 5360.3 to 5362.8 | 47.8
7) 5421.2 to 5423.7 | 48.4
